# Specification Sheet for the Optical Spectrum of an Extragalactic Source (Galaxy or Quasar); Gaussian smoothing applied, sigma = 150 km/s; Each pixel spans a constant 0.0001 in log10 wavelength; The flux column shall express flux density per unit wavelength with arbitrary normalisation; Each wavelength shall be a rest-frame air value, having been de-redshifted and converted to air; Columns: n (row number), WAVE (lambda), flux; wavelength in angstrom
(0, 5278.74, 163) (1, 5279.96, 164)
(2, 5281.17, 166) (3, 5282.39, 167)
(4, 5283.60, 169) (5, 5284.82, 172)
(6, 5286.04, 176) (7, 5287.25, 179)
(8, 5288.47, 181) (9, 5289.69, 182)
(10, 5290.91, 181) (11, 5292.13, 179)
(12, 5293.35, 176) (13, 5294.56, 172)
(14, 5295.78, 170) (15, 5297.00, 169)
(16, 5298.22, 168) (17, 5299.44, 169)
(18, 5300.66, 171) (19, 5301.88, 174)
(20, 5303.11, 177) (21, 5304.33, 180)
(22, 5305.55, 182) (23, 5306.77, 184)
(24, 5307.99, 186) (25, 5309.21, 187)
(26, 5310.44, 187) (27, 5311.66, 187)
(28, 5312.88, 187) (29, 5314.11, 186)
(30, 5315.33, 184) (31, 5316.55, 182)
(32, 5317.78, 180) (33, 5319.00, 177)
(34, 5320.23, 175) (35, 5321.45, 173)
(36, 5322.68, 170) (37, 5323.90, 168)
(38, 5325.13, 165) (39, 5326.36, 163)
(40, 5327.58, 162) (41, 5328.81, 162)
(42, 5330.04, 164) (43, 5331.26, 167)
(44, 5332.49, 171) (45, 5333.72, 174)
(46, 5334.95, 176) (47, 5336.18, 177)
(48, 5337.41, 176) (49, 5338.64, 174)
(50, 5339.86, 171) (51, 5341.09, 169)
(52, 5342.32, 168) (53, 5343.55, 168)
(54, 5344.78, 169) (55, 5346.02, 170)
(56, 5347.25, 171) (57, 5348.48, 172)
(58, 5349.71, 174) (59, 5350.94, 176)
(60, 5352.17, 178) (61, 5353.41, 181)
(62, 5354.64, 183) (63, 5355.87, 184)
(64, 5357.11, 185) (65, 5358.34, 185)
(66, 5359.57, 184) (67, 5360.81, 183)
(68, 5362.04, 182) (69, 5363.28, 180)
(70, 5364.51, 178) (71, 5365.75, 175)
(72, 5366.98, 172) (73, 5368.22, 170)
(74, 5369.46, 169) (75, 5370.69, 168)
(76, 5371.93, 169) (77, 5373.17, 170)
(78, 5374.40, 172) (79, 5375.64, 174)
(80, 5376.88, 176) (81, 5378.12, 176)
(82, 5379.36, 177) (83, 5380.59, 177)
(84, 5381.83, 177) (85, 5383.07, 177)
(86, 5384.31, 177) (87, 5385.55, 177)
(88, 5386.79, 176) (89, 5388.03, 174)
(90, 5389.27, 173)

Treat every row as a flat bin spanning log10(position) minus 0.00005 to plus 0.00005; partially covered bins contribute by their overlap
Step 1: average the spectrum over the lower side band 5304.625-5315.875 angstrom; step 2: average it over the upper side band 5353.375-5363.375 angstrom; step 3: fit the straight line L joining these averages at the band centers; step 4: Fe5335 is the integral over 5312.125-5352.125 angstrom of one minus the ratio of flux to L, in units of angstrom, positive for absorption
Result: 2.6 angstrom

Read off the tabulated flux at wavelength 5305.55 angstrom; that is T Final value 182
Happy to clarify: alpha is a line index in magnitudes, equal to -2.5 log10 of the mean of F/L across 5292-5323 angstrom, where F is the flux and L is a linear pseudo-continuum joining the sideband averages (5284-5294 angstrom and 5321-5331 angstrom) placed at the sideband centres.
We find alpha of -0.04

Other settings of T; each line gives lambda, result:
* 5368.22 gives 170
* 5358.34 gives 185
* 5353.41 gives 181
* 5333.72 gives 174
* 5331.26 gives 167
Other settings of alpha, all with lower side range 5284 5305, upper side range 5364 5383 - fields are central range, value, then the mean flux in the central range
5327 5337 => 0.03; 169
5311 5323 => -0.04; 180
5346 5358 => -0.03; 178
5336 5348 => 0.02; 171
